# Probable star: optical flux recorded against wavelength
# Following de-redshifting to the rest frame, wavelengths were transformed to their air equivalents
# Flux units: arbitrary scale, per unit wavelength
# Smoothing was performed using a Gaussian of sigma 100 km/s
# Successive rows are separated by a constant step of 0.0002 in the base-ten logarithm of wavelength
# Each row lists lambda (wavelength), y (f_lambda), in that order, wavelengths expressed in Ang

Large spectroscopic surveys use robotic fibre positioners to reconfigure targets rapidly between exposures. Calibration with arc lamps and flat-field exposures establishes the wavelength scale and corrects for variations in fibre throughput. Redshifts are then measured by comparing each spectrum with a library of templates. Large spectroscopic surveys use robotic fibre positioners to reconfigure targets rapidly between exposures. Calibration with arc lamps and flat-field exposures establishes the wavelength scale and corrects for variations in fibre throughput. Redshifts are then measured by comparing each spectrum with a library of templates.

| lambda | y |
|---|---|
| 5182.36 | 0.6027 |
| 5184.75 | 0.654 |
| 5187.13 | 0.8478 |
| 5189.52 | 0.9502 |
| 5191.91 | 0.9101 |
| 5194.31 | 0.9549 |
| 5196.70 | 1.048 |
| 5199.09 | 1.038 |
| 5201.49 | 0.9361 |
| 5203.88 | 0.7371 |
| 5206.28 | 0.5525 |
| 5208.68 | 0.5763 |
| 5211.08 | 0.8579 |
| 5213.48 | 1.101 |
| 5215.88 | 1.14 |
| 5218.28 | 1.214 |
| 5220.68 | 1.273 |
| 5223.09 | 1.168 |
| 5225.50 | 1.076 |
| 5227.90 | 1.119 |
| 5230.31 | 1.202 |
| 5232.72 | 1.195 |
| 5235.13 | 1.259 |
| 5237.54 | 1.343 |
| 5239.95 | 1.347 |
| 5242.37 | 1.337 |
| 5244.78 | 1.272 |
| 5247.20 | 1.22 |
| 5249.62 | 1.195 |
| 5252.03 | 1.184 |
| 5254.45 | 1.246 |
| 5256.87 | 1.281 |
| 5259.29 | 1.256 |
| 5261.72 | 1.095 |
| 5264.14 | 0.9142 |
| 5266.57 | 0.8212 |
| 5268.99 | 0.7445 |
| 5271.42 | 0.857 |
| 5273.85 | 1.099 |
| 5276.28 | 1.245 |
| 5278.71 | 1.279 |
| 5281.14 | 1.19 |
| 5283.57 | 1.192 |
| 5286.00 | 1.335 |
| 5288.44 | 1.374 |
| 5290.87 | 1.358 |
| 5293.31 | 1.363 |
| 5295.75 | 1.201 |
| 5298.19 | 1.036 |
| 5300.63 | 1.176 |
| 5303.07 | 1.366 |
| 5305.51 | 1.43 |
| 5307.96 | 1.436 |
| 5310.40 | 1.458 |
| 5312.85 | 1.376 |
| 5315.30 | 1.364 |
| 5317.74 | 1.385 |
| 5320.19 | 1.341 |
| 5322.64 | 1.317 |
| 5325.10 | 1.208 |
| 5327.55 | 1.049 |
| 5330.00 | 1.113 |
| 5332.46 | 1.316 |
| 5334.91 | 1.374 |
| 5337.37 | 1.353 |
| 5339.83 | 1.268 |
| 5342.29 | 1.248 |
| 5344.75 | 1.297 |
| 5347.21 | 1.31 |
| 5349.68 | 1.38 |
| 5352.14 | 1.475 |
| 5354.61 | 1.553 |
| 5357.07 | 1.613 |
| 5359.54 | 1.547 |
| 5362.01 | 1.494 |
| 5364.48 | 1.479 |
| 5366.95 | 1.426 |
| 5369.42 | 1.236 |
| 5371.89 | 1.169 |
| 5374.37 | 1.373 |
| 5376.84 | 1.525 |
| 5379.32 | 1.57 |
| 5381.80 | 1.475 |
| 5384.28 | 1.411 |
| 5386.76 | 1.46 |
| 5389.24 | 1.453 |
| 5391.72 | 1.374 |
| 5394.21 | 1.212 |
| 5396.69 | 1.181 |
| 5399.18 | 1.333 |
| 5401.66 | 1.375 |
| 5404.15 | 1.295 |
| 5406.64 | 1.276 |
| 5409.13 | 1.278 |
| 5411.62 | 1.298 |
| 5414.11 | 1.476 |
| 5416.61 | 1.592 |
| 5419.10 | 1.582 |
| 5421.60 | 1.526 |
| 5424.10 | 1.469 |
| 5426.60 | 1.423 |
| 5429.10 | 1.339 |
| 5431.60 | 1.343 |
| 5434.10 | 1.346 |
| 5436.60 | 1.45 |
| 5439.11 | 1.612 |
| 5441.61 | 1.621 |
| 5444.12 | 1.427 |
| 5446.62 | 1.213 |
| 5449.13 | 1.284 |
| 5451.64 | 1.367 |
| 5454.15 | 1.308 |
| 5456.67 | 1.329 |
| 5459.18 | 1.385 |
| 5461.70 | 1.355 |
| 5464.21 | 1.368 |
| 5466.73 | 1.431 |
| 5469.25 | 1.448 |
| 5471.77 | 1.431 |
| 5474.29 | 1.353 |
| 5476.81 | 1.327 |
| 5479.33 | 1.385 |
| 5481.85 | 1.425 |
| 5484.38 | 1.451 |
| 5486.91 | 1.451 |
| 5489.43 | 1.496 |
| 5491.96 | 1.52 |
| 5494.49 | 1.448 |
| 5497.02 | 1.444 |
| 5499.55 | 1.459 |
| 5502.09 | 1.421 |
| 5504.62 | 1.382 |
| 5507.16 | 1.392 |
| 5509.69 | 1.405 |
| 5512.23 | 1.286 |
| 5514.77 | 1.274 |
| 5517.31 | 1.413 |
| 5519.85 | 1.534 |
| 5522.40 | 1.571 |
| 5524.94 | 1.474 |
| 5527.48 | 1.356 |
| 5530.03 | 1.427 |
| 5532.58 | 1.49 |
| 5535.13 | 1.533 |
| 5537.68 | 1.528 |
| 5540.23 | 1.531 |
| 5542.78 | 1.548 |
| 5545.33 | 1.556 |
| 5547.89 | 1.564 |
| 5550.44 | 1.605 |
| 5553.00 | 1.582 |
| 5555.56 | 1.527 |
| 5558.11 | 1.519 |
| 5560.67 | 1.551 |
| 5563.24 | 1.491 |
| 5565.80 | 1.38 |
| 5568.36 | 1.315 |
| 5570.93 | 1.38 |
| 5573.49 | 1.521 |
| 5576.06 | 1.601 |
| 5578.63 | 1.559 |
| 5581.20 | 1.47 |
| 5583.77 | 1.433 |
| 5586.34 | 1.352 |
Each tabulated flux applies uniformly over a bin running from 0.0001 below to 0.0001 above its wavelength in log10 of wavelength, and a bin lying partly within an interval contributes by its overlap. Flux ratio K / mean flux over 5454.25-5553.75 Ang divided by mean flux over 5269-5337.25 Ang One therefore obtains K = 1.15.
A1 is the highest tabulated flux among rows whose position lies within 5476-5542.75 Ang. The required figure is 1.571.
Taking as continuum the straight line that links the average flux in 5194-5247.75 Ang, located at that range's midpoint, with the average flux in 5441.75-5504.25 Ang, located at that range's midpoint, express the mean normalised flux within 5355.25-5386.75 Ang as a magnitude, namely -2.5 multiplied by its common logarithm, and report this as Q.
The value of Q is -0.14 mag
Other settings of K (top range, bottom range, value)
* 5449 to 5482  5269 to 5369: 1.05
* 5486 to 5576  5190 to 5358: 1.23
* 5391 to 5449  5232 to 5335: 1.13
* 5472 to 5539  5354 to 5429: 1.01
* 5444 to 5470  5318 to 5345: 1.07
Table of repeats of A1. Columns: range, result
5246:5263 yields 1.281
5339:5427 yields 1.613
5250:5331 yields 1.458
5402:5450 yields 1.621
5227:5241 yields 1.347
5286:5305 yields 1.374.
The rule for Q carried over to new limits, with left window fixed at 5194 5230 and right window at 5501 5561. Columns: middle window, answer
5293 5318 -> -0.166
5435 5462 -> -0.035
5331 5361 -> -0.165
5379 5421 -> -0.090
